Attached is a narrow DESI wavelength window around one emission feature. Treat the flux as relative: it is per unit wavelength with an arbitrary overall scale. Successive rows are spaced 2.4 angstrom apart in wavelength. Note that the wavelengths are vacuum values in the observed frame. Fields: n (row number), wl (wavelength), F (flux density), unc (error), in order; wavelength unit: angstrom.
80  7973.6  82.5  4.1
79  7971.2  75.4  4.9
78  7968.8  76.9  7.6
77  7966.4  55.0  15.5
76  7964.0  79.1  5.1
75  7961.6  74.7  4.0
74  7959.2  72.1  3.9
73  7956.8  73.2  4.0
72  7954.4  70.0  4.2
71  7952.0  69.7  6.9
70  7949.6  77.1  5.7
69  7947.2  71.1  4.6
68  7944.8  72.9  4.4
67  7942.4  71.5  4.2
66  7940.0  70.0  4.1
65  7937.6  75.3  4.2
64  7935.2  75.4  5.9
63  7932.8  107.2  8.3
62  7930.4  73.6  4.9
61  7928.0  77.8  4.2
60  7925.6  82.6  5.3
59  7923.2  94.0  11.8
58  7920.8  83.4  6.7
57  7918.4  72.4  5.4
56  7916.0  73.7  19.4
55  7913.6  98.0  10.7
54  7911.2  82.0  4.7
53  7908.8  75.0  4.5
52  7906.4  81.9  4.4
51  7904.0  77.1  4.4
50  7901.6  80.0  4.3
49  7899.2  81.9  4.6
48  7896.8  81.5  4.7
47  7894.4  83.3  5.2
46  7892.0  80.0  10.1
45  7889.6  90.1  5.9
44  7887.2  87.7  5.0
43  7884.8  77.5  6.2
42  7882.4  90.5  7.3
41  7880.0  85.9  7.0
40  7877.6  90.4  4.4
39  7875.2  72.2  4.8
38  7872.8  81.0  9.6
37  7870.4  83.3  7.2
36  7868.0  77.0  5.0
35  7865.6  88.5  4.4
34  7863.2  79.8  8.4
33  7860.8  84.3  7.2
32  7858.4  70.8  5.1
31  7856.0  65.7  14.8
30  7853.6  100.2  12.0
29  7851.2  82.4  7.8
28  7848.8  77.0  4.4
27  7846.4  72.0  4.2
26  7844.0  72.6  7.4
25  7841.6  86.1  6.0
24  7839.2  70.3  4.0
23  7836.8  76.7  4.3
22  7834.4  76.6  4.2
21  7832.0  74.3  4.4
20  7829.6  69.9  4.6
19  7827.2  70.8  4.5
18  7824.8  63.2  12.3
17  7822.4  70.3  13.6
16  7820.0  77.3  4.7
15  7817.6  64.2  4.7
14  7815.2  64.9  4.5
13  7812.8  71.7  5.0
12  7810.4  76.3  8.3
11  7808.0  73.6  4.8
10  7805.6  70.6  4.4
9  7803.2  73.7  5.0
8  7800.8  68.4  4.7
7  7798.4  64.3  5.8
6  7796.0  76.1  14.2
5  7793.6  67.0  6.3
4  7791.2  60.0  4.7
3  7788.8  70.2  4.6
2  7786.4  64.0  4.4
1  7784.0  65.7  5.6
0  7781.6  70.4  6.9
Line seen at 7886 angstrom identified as Mg II 2798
